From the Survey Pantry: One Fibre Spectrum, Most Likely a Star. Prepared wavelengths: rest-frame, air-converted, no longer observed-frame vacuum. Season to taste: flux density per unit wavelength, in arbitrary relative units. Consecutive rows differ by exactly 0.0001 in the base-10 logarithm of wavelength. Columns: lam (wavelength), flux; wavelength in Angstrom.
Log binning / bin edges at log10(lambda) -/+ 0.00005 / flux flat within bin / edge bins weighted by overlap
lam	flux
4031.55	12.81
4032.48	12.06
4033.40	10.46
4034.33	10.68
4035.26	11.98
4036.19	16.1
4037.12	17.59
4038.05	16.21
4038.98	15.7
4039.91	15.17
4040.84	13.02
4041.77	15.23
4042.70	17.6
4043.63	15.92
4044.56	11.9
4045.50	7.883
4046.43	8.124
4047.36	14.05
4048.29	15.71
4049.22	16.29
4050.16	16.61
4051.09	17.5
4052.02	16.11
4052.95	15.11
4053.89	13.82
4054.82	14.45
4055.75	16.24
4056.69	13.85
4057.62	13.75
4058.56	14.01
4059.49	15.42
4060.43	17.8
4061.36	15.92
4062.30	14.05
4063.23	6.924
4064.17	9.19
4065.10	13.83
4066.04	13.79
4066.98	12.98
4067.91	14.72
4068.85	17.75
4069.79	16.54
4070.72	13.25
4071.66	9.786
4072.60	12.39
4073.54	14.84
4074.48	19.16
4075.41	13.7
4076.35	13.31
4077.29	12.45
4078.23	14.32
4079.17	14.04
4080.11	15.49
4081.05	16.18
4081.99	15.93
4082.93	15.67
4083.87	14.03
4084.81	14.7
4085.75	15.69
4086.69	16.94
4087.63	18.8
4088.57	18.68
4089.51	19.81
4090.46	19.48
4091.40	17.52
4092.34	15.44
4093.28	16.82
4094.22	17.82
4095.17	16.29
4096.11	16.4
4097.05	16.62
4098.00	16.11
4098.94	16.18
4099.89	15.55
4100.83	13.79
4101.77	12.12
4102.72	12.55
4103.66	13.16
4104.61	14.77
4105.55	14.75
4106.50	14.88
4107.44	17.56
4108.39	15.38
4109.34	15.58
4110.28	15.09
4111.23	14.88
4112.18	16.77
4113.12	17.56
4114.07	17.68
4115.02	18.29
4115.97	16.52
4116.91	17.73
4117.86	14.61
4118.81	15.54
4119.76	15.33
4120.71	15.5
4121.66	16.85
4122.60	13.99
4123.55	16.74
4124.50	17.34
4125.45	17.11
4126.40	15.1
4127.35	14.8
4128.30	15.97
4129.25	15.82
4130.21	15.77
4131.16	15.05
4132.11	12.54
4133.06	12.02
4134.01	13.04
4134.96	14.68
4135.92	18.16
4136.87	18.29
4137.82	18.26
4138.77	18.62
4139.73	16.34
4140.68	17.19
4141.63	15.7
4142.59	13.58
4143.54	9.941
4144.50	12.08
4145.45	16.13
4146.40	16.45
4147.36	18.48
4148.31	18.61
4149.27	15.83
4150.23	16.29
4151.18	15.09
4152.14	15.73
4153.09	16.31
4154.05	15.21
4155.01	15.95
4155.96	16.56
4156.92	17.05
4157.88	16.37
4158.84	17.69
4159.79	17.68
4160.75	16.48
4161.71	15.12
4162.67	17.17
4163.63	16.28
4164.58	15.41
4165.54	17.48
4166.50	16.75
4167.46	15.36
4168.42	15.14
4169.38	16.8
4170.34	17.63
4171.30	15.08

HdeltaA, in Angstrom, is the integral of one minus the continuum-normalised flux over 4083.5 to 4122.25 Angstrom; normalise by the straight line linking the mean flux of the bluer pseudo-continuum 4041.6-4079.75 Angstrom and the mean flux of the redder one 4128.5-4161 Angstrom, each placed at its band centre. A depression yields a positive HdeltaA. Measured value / -2.8 Angstrom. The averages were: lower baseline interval 14.1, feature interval 16.1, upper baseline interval 15.8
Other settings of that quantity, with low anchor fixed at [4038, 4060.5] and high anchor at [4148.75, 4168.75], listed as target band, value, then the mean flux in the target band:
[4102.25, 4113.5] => 0.19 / 15.2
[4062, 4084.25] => 1.56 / 13.9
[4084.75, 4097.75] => -1.74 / 17.3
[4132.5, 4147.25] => 0.50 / 15.4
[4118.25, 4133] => 0.27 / 15.5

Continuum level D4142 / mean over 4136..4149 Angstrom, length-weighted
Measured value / 16.2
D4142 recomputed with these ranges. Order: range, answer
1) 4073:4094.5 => 16.1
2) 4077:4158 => 15.8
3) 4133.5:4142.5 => 16.5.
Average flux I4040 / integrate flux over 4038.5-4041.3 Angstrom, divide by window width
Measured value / 14.6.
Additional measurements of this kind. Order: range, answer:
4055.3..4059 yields 14.4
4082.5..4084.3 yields 14.9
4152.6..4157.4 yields 16.2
